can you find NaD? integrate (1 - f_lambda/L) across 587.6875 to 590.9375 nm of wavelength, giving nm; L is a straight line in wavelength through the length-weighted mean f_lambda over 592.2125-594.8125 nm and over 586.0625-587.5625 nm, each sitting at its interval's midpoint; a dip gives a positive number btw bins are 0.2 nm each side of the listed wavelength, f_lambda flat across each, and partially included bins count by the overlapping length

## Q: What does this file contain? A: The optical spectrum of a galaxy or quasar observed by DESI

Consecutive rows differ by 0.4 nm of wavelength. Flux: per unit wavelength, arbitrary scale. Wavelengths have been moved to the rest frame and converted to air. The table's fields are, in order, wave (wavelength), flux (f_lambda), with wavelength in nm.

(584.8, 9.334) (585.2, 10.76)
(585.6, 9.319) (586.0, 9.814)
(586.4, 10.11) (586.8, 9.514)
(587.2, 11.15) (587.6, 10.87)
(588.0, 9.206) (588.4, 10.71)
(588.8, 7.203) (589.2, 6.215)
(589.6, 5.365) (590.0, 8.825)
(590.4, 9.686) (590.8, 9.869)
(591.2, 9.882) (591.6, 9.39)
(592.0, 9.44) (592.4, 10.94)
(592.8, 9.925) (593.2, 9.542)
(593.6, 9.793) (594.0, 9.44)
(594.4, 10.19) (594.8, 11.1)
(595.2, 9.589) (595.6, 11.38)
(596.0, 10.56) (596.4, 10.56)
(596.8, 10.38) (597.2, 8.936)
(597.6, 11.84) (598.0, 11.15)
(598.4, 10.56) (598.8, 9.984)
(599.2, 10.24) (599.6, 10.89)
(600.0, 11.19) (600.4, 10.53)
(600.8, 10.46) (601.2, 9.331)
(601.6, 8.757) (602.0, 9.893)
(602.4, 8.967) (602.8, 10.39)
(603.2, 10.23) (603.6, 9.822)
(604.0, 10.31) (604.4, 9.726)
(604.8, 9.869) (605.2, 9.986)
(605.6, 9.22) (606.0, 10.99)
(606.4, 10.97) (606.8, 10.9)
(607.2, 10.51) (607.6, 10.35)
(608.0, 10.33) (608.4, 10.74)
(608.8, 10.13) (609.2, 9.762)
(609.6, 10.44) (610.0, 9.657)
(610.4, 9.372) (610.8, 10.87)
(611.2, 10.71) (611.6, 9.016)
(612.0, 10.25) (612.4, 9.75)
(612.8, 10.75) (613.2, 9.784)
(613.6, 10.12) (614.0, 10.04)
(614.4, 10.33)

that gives 0.560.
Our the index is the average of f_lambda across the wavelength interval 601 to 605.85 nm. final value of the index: 9.72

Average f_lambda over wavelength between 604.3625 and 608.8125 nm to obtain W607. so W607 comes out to 10.3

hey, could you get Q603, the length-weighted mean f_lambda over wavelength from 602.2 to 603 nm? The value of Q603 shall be 9.68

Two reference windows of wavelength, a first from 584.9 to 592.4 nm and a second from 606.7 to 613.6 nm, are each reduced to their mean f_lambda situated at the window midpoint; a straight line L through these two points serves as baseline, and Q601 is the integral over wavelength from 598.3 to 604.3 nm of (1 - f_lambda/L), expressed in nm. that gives -0.16 nm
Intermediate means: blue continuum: 9.34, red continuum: 10.2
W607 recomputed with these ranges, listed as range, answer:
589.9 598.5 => 10.1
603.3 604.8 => 9.96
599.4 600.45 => 10.9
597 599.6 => 10.5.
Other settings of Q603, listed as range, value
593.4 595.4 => 10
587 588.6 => 10.5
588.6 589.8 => 6.26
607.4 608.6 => 10.5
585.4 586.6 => 9.75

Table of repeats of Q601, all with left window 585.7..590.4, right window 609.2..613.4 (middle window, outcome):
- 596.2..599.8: -0.39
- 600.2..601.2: -0.07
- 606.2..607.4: -0.11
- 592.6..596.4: -0.36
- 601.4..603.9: -0.01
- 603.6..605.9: -0.03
